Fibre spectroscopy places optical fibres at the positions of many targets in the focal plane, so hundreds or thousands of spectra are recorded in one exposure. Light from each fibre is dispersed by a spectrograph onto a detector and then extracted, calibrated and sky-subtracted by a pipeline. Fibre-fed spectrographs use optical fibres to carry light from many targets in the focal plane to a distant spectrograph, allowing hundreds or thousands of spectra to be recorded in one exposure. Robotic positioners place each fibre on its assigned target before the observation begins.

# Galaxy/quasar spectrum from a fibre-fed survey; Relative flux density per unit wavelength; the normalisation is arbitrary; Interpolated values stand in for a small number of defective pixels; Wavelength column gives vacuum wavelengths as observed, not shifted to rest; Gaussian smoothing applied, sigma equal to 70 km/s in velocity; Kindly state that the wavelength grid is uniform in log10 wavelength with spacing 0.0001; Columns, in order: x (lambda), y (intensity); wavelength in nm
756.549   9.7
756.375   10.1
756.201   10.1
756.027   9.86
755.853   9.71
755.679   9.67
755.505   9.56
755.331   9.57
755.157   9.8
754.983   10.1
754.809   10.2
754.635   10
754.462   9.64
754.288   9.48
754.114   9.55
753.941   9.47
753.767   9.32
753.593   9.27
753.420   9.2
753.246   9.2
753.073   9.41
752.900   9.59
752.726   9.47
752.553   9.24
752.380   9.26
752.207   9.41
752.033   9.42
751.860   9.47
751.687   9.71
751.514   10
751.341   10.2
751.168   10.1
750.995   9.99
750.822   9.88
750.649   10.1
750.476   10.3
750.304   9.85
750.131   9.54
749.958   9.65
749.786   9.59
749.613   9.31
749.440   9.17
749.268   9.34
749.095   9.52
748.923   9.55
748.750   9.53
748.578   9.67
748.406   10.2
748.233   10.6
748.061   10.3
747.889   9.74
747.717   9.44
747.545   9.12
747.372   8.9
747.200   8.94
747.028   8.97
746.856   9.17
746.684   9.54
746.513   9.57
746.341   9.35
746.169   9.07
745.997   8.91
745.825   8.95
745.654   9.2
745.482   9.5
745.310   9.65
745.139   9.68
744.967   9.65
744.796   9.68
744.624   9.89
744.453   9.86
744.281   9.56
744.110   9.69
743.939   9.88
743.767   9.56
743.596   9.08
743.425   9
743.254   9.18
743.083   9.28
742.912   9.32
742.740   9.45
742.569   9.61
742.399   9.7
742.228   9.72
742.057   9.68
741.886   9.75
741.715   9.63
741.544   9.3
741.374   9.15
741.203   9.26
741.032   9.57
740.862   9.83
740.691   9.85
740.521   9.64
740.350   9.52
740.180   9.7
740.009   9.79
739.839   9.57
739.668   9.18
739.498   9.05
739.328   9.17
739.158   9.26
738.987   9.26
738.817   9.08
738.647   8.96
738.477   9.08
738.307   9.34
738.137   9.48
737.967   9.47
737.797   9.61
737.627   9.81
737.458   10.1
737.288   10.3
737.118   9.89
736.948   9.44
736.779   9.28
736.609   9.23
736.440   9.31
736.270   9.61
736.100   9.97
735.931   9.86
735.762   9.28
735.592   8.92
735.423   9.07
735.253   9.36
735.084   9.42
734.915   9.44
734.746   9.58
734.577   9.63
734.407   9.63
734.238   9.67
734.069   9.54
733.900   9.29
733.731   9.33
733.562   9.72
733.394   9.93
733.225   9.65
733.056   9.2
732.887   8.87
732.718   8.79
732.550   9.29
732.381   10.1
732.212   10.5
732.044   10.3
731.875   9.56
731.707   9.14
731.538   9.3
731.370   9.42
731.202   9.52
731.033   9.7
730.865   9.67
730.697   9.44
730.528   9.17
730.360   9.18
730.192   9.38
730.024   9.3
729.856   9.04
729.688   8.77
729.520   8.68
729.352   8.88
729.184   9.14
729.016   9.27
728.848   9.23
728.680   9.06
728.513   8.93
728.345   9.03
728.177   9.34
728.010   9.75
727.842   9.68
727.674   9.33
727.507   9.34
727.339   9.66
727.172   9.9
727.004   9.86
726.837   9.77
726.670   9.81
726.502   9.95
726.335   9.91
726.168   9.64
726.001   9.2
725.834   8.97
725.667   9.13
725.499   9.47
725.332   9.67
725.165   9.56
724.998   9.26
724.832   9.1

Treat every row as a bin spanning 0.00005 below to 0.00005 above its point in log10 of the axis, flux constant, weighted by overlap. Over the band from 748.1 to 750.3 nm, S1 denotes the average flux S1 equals 9.66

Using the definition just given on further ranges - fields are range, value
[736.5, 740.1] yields 9.44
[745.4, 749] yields 9.44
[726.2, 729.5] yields 9.45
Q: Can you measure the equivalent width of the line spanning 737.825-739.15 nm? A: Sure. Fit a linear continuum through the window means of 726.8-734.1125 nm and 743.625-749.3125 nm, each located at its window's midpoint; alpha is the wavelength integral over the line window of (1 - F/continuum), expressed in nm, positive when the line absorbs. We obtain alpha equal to 0.03 nm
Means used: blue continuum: 9.41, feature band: 9.25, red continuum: 9.52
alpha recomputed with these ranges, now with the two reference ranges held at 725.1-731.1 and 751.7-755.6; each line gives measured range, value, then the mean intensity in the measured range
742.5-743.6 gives 0.022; 9.28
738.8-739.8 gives 0.027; 9.19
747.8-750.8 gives -0.082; 9.77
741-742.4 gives -0.008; 9.51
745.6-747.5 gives 0.070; 9.14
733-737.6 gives -0.061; 9.55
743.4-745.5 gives -0.030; 9.61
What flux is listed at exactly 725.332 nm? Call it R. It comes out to 9.67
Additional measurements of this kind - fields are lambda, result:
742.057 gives 9.68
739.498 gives 9.05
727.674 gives 9.33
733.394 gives 9.93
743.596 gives 9.08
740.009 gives 9.79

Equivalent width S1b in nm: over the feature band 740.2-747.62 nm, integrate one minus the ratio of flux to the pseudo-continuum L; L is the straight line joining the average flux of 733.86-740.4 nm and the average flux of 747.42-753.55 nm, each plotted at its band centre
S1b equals 0.09 nm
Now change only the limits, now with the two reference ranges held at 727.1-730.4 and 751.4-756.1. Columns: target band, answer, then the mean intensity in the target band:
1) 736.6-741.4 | -0.05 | 9.49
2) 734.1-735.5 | -0.02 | 9.48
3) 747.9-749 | -0.05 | 9.96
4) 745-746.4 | 0.03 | 9.3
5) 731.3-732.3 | -0.05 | 9.71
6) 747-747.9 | 0.03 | 9.15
